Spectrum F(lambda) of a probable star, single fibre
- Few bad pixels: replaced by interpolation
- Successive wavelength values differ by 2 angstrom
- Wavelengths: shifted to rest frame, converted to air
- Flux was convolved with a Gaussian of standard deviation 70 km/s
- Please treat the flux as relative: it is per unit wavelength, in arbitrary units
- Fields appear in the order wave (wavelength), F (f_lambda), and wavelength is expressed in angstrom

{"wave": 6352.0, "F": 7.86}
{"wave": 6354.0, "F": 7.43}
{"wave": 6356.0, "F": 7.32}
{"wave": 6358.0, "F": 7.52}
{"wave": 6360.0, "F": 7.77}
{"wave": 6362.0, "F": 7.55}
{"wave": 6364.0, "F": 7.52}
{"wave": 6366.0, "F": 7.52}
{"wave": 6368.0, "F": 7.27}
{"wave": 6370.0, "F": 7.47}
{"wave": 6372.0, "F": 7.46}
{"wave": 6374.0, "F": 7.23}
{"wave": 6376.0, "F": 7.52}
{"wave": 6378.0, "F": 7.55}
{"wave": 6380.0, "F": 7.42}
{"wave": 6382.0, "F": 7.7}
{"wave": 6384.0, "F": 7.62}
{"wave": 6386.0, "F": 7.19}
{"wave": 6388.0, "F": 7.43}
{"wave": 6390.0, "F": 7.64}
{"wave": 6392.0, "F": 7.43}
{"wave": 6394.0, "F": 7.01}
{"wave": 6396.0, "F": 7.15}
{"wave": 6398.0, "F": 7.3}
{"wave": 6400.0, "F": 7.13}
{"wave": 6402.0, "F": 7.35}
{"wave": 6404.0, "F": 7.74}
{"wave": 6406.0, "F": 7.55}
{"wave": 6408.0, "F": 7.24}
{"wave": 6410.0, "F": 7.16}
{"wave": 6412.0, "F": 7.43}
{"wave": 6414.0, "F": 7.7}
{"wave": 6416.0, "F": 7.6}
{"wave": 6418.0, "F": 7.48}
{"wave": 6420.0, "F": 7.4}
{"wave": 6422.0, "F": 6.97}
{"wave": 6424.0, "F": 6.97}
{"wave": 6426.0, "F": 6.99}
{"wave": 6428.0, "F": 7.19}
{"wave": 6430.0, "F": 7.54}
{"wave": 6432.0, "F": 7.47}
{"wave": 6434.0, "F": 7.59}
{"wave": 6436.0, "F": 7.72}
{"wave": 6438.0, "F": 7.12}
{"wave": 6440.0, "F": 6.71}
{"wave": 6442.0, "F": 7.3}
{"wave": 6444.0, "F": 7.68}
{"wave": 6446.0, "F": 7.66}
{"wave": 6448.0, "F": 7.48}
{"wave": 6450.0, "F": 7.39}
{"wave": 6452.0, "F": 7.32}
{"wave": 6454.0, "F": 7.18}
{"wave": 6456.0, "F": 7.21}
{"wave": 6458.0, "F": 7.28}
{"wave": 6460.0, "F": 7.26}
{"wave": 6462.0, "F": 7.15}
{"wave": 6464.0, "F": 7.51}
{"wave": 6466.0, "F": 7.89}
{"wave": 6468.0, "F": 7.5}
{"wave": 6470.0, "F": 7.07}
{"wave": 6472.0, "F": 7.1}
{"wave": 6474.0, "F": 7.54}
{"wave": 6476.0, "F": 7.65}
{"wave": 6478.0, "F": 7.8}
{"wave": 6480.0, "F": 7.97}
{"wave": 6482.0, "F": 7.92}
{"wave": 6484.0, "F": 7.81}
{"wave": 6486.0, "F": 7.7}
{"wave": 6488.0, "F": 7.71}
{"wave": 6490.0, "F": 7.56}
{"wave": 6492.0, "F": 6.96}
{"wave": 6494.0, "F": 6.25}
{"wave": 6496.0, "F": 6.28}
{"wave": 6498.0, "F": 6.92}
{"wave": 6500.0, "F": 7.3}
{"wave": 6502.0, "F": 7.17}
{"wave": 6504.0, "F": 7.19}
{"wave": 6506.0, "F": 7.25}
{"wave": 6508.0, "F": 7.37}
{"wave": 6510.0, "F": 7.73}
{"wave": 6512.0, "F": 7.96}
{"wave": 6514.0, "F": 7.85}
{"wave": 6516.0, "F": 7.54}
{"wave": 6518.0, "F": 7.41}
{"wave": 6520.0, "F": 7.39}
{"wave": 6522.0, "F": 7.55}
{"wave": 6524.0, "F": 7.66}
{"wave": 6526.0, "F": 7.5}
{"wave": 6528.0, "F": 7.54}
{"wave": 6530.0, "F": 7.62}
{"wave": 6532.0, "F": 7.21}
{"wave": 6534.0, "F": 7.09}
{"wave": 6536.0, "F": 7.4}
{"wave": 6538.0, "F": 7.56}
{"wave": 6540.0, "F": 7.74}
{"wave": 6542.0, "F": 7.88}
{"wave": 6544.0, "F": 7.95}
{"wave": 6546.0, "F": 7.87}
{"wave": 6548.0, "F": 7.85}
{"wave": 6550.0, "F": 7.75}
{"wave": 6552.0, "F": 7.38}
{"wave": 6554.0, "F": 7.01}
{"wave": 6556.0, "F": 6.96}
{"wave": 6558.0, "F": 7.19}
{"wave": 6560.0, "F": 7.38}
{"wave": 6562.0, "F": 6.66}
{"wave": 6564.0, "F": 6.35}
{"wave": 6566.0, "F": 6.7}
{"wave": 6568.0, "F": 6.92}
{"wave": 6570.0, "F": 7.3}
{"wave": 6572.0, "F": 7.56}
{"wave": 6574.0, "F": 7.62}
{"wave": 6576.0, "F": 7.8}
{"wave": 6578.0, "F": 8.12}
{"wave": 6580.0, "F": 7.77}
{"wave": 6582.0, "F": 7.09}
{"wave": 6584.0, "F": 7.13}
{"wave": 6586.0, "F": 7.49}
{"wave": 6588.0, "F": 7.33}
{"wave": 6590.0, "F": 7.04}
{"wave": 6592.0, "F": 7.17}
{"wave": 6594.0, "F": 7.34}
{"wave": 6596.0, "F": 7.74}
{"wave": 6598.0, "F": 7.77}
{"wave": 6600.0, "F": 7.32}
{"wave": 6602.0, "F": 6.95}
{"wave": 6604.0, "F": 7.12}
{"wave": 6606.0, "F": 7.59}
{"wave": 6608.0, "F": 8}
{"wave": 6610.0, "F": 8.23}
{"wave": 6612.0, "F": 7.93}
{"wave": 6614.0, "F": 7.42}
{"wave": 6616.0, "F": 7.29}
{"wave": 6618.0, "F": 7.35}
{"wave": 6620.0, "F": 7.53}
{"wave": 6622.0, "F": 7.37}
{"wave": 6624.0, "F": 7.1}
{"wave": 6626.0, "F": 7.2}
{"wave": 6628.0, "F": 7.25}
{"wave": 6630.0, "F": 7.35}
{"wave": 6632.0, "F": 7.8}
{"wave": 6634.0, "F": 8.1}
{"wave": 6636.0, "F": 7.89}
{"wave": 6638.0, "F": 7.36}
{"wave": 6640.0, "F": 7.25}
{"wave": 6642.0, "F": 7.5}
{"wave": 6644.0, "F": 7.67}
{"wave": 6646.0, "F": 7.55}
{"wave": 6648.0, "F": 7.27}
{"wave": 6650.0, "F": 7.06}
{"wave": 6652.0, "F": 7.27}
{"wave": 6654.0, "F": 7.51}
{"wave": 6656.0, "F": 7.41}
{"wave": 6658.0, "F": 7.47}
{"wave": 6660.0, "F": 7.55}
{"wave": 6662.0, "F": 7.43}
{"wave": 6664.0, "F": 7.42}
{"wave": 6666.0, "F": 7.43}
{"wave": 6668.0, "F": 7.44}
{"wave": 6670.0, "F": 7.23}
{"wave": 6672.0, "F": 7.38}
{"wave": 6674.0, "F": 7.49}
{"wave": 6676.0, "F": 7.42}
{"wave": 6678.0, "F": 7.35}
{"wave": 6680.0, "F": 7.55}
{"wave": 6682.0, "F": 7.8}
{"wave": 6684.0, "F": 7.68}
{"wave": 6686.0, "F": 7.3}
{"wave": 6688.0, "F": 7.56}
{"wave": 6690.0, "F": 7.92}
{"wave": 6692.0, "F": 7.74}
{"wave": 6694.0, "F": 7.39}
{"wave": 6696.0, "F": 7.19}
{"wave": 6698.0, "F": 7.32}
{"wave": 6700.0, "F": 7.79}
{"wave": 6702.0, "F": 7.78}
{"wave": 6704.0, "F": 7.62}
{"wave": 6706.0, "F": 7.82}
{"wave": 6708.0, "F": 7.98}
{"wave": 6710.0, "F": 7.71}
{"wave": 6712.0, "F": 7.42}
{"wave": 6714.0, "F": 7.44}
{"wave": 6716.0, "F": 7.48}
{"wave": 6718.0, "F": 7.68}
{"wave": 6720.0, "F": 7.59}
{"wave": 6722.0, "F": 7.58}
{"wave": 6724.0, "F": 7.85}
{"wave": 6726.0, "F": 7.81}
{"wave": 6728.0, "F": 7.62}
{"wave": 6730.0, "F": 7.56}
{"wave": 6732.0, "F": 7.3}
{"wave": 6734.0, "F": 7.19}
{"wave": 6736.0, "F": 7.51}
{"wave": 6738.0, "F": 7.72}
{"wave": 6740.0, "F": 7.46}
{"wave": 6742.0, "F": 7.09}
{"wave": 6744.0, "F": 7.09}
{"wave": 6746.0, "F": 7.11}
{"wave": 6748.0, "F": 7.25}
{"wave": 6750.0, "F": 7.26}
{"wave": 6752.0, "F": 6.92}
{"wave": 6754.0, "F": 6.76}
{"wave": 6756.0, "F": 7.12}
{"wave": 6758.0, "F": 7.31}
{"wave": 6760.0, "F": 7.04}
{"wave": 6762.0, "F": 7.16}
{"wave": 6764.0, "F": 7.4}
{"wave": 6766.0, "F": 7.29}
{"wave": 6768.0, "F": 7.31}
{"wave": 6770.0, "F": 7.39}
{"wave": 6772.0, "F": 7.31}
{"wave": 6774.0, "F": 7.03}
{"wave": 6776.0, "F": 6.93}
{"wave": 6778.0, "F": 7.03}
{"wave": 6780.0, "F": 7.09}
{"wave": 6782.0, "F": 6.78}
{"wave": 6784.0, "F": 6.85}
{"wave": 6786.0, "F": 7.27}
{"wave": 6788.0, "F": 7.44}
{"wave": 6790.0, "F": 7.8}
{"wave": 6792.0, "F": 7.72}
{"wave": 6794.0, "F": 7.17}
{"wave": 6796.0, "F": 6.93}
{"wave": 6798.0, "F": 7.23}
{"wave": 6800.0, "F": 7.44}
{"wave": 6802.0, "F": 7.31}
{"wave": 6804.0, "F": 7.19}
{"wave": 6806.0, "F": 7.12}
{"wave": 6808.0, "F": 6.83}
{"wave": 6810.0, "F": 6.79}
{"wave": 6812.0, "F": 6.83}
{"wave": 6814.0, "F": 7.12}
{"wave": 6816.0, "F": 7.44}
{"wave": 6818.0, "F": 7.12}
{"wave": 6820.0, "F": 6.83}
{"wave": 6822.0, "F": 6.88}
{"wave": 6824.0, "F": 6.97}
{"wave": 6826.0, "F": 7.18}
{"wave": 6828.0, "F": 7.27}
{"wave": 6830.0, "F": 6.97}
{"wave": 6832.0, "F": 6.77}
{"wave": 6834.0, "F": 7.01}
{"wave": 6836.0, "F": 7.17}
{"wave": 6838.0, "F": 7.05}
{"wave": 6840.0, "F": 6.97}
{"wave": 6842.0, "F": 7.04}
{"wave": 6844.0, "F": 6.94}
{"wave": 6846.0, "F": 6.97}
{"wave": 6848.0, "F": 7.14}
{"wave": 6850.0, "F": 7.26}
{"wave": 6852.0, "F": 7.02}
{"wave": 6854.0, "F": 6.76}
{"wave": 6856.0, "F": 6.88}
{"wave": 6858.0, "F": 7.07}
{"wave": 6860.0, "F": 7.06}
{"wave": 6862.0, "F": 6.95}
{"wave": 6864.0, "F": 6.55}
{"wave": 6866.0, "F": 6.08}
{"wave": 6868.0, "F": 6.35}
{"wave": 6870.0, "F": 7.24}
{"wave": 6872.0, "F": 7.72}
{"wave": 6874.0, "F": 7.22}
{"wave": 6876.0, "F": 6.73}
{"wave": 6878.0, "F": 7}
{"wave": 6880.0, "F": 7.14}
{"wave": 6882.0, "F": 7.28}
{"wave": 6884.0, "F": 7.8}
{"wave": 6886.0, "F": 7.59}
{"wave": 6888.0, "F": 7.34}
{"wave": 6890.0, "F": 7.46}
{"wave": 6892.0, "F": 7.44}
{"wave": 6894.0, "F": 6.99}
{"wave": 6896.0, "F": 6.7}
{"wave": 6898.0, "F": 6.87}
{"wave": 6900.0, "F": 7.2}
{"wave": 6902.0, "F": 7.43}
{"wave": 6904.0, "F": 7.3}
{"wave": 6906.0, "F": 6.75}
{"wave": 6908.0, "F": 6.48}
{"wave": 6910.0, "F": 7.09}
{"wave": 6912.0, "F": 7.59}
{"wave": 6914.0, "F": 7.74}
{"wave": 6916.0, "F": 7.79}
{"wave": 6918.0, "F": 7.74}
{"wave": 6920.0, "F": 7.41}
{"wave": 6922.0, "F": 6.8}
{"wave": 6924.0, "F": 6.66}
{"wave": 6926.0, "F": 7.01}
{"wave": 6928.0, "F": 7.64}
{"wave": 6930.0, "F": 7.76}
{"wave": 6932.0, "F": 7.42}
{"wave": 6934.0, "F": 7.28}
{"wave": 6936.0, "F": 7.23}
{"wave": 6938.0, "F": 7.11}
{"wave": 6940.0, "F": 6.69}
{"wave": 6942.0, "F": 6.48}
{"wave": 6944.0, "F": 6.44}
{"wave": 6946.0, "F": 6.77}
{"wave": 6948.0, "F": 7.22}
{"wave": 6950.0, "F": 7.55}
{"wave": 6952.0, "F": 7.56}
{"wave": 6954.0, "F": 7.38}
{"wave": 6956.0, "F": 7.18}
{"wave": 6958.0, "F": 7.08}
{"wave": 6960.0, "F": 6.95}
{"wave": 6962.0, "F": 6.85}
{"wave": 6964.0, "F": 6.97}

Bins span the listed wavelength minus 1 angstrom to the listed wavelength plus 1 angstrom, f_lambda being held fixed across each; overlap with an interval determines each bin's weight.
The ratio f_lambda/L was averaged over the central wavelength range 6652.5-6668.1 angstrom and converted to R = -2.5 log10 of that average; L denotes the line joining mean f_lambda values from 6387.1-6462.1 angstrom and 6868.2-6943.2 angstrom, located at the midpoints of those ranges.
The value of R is -0.03 mag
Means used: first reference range 7.34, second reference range 7.21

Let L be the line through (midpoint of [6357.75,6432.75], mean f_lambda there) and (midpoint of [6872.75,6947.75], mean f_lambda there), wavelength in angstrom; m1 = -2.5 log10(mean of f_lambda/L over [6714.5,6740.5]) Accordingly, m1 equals -0.05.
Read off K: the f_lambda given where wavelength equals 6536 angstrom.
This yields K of 7.4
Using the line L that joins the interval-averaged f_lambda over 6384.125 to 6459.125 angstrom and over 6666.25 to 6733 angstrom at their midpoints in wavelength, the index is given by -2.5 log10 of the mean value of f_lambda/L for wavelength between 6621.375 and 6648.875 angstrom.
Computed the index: 0.01 mag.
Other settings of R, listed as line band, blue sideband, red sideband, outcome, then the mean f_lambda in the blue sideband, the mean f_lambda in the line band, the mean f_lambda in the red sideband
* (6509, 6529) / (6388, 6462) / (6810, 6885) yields -0.05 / 7.34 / 7.61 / 7.02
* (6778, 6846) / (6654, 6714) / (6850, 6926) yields 0.03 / 7.54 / 7.1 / 7.11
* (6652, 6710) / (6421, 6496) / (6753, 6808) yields -0.04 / 7.37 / 7.53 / 7.19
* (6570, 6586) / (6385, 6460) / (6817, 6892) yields -0.05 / 7.34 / 7.56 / 7.05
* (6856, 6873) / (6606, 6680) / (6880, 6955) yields 0.06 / 7.48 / 6.88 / 7.21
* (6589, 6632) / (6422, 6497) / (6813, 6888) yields -0.03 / 7.36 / 7.44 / 7.05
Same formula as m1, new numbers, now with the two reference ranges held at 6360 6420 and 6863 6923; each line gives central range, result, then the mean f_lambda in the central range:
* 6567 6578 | -0.025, 7.5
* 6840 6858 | 0.028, 7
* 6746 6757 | 0.026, 7.07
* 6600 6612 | -0.039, 7.59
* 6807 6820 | 0.030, 7.01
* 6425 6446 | 0.009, 7.35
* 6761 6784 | 0.012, 7.14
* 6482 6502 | 0.026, 7.2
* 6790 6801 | -0.019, 7.34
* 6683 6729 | -0.052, 7.62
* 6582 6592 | 0.015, 7.22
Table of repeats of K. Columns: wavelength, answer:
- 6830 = 6.97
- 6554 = 7.01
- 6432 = 7.47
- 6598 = 7.77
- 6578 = 8.12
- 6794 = 7.17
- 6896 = 6.7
